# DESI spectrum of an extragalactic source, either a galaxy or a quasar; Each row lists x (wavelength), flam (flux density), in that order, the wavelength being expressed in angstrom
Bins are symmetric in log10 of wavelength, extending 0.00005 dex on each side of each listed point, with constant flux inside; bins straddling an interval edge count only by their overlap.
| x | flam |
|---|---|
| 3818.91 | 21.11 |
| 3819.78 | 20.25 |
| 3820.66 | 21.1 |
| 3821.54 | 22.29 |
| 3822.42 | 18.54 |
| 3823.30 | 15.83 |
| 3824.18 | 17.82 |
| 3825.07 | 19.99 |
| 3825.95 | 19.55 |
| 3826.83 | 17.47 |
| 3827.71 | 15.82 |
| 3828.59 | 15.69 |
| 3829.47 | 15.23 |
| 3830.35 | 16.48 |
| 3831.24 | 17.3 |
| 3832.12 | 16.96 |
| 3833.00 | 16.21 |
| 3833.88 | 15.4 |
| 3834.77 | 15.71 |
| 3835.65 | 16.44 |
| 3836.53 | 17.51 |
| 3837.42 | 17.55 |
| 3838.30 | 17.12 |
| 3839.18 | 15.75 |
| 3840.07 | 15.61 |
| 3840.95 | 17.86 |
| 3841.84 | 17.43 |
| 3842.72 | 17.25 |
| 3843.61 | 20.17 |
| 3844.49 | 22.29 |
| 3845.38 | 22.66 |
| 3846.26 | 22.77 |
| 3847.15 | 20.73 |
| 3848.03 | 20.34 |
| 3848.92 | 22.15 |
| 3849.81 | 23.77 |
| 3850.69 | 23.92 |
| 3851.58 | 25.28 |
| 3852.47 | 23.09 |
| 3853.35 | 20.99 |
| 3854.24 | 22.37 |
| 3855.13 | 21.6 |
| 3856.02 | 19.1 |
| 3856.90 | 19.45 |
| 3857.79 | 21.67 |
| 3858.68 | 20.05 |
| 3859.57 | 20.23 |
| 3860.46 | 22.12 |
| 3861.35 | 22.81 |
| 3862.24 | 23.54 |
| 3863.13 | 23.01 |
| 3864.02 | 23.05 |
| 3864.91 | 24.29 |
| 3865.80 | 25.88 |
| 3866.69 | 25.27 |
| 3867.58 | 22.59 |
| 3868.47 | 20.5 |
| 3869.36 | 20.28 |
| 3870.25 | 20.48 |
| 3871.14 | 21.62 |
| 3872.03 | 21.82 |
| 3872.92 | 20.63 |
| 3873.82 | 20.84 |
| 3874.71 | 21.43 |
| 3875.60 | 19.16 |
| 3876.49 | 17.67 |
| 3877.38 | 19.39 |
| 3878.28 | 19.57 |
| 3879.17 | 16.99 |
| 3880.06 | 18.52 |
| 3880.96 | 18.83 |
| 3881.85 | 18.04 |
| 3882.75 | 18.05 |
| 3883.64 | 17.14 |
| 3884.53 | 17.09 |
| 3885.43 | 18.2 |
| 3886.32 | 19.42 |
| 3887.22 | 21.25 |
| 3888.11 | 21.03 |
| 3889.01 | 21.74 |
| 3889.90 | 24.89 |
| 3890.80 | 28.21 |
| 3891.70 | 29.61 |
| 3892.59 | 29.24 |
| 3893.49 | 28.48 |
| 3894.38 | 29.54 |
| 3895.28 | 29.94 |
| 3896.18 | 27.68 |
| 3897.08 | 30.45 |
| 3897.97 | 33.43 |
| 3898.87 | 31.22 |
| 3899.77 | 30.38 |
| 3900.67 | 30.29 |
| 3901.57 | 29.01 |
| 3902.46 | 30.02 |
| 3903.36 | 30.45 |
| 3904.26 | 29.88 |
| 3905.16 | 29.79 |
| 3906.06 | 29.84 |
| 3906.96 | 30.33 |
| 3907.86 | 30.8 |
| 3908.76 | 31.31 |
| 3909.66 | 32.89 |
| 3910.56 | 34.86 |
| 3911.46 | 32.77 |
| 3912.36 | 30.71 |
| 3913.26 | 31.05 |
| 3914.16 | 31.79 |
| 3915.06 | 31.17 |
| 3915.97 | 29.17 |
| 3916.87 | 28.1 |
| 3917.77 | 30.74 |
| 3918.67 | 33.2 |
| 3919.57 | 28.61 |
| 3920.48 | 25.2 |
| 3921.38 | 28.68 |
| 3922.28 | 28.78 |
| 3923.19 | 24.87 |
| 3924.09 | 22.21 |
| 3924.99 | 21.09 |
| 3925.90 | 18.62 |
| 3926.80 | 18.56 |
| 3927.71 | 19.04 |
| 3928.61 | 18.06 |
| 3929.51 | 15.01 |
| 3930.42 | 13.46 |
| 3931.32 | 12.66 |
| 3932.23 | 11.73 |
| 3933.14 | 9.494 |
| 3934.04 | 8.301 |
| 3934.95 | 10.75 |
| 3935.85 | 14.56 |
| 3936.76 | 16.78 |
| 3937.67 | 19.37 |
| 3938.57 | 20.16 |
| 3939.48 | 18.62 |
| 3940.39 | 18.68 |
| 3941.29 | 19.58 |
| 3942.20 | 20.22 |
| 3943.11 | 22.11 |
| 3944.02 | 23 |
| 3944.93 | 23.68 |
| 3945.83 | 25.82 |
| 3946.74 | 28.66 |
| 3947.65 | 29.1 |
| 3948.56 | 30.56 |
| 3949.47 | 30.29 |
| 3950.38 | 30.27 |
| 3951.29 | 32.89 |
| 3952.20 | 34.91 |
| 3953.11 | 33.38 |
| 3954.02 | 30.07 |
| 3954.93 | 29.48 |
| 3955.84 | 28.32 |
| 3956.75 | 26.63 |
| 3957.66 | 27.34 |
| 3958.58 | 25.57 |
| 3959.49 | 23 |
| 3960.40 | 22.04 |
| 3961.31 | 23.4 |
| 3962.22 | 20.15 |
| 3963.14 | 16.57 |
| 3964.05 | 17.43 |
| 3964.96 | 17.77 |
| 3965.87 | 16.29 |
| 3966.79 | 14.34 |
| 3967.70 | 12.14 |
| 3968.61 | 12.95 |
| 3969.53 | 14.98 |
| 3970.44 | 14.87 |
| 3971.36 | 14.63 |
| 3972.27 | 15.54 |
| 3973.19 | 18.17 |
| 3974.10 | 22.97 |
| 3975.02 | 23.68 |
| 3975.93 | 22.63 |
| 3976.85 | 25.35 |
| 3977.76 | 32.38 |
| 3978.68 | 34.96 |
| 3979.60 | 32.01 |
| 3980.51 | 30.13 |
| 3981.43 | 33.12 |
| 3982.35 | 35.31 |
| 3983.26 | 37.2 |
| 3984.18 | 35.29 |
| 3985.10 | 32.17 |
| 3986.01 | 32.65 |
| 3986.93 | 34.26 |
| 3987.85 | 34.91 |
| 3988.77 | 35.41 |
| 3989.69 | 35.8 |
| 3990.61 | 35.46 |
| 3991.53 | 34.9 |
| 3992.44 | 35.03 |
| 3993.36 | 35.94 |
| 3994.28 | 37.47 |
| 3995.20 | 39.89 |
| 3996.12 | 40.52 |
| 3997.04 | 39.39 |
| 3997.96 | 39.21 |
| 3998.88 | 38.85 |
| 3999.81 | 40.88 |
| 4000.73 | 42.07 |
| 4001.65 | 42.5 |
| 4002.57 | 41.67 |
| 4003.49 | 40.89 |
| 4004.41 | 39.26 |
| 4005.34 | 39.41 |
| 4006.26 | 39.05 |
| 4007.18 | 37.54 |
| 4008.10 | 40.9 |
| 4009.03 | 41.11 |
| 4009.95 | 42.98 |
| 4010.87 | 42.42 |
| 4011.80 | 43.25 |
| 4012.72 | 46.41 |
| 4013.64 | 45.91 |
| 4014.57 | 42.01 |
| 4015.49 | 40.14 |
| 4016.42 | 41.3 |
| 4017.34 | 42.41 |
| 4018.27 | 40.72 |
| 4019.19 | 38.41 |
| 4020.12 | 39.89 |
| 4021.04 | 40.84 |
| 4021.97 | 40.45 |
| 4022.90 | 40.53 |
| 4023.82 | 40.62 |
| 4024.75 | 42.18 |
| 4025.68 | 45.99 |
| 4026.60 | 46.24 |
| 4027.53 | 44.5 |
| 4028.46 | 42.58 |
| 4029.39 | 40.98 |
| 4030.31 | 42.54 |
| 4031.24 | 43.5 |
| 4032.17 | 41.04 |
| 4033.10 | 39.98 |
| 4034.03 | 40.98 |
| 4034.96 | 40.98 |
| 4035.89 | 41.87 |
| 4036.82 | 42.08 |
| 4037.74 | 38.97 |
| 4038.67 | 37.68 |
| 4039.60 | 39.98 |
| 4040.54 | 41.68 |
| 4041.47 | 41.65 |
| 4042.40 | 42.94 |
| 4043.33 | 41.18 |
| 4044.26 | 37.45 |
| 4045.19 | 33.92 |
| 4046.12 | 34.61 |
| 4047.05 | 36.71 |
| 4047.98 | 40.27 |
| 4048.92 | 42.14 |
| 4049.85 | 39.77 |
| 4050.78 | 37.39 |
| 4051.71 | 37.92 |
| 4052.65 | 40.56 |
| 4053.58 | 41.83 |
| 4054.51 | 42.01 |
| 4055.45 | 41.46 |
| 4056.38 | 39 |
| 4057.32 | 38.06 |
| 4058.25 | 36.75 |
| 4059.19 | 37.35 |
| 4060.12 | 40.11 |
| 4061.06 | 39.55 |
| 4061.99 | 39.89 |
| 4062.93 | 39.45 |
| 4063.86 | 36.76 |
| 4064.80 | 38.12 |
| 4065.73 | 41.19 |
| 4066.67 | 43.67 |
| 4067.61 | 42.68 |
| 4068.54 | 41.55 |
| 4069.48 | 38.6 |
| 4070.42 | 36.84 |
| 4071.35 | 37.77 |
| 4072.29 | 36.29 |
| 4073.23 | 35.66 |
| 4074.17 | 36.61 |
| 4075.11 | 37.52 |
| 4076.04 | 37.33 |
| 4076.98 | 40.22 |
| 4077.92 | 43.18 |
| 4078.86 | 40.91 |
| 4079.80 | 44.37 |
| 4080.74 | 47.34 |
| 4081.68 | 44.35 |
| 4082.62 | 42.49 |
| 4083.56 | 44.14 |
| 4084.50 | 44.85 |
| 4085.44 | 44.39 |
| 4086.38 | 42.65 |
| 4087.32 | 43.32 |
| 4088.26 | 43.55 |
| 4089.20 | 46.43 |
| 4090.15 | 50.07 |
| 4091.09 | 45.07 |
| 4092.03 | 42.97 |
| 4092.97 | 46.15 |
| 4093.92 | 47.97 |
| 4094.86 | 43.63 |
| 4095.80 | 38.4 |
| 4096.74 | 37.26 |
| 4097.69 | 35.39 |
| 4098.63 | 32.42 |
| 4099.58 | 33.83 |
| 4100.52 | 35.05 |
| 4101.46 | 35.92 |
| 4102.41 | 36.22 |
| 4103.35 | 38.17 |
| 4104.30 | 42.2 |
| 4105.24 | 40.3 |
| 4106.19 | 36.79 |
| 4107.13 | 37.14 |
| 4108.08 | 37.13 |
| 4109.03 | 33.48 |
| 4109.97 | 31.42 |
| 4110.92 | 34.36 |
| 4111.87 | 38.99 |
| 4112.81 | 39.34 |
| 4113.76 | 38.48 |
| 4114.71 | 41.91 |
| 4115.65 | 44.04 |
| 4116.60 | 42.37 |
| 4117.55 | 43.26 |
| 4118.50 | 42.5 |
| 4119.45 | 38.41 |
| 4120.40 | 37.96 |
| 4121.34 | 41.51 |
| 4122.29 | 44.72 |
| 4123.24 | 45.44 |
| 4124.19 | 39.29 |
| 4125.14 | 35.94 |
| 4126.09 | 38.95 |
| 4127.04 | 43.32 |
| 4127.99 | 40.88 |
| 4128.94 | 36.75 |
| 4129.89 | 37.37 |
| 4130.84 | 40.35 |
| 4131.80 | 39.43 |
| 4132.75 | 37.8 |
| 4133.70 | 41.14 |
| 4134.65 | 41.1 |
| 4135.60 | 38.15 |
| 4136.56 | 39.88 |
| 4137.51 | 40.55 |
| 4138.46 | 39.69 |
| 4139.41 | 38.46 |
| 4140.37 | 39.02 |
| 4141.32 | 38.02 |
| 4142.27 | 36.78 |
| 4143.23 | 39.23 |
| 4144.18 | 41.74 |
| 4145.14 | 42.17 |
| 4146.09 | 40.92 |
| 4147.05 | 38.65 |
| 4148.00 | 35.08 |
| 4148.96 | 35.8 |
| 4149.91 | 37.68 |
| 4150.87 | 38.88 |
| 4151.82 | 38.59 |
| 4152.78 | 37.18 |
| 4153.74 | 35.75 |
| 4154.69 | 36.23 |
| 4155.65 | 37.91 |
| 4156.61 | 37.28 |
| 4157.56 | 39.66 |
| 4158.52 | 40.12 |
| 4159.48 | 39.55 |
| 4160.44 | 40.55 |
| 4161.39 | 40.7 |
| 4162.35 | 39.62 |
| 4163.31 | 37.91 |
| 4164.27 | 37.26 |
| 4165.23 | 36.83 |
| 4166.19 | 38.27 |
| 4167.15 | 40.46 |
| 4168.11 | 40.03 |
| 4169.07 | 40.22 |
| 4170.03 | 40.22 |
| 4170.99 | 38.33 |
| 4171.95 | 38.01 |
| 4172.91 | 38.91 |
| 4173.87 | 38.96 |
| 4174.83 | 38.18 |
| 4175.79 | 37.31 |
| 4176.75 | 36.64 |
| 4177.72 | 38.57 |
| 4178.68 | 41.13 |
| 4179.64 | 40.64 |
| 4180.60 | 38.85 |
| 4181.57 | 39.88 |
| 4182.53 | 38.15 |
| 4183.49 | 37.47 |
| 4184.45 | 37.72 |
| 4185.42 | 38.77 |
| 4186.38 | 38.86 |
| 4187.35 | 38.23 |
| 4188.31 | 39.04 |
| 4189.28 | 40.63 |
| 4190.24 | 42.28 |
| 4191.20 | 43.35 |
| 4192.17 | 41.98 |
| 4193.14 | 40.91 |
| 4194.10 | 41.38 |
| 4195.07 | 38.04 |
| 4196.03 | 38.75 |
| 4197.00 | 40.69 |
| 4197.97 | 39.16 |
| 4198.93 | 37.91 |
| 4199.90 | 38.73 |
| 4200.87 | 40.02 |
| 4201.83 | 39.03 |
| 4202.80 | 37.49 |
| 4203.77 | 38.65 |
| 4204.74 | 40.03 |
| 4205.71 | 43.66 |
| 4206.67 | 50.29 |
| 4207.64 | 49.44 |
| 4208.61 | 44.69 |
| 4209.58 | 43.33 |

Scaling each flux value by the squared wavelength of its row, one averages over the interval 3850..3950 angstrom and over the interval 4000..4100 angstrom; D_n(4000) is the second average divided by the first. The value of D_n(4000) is 1.87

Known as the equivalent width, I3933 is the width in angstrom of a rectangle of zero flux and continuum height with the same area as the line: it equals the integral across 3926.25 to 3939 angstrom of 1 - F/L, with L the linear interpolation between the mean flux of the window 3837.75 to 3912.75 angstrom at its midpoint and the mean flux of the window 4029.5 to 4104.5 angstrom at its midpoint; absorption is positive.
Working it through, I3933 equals 6.1 angstrom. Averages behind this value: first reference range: 23.6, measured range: 14.9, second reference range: 40.3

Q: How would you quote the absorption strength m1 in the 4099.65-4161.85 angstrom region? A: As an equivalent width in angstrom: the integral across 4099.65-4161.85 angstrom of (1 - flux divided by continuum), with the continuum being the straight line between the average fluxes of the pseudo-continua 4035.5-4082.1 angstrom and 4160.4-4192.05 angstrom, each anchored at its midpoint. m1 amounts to 0.7 angstrom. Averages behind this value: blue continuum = 39.7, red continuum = 39.2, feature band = 39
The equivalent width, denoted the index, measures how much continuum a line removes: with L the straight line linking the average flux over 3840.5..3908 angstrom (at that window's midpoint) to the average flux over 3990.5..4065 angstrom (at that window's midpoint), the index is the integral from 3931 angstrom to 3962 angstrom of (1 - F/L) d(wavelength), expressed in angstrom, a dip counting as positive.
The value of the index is 8.3 angstrom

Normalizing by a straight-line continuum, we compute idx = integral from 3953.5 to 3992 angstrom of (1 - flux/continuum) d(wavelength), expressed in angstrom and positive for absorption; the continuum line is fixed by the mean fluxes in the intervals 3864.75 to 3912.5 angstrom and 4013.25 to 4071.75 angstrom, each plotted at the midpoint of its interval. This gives 8.9 angstrom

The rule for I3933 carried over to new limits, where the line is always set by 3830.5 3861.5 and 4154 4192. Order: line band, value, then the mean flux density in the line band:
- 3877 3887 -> 1.59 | 18.3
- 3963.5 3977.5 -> 4.82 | 17.8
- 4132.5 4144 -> -0.70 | 39.3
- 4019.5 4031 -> -4.53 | 42.2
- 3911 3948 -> 3.40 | 22.3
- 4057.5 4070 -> -2.69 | 39.6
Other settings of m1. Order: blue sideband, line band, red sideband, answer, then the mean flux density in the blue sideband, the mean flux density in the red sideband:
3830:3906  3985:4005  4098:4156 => -5.0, 22.2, 38.7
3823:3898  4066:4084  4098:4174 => -3.0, 20.8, 38.8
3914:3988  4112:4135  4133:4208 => -2.8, 23.7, 39.4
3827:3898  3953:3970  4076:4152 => 4.2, 21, 40.2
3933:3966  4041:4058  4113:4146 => -3.5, 23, 40.2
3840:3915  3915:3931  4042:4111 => 2.1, 24.1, 39.8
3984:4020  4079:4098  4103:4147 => -2.1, 39.2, 39.5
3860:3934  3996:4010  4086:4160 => -4.0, 24.3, 39.5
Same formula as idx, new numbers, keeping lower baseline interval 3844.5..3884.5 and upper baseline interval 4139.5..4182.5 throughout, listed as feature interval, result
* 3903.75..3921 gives -4.8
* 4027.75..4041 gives -4.2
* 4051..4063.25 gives -2.6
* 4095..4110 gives -0.6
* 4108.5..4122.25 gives -1.3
